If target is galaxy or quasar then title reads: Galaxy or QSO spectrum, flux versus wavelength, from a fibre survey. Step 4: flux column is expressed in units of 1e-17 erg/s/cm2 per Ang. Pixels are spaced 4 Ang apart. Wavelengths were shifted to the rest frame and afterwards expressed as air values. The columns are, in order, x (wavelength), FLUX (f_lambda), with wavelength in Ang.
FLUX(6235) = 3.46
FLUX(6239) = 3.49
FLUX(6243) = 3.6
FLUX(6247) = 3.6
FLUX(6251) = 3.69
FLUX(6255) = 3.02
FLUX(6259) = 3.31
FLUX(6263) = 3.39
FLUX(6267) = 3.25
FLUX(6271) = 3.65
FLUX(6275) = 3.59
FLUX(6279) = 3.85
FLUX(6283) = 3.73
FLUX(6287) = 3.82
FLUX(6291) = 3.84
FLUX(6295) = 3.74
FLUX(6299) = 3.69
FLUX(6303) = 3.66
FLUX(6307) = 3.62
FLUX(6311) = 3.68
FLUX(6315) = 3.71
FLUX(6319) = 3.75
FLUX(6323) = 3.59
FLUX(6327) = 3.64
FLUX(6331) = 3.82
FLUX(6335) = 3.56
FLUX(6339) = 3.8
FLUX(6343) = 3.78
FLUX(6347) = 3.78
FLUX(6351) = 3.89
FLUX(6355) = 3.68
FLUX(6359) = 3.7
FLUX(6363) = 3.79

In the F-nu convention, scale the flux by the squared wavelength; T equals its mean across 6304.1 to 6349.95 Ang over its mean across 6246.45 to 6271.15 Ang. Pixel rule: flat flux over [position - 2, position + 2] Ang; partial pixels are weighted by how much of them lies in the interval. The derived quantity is 1.1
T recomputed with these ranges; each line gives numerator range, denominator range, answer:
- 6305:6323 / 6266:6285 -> 1.03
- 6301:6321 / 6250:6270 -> 1.12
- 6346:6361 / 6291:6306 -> 1.03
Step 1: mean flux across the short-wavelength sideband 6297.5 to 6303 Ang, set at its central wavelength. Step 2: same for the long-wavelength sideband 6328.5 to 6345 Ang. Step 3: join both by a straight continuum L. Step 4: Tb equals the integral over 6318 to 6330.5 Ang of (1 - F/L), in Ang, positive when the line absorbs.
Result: 0.2 Ang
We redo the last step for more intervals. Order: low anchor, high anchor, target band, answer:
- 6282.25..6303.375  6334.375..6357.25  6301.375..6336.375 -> 0.8 Ang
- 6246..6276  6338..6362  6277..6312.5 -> -1.8 Ang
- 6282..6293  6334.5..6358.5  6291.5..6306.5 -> 0.4 Ang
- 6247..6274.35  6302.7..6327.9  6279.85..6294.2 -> -1.1 Ang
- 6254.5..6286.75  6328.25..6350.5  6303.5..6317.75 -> -0.1 Ang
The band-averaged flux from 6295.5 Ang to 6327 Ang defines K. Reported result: 3.67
